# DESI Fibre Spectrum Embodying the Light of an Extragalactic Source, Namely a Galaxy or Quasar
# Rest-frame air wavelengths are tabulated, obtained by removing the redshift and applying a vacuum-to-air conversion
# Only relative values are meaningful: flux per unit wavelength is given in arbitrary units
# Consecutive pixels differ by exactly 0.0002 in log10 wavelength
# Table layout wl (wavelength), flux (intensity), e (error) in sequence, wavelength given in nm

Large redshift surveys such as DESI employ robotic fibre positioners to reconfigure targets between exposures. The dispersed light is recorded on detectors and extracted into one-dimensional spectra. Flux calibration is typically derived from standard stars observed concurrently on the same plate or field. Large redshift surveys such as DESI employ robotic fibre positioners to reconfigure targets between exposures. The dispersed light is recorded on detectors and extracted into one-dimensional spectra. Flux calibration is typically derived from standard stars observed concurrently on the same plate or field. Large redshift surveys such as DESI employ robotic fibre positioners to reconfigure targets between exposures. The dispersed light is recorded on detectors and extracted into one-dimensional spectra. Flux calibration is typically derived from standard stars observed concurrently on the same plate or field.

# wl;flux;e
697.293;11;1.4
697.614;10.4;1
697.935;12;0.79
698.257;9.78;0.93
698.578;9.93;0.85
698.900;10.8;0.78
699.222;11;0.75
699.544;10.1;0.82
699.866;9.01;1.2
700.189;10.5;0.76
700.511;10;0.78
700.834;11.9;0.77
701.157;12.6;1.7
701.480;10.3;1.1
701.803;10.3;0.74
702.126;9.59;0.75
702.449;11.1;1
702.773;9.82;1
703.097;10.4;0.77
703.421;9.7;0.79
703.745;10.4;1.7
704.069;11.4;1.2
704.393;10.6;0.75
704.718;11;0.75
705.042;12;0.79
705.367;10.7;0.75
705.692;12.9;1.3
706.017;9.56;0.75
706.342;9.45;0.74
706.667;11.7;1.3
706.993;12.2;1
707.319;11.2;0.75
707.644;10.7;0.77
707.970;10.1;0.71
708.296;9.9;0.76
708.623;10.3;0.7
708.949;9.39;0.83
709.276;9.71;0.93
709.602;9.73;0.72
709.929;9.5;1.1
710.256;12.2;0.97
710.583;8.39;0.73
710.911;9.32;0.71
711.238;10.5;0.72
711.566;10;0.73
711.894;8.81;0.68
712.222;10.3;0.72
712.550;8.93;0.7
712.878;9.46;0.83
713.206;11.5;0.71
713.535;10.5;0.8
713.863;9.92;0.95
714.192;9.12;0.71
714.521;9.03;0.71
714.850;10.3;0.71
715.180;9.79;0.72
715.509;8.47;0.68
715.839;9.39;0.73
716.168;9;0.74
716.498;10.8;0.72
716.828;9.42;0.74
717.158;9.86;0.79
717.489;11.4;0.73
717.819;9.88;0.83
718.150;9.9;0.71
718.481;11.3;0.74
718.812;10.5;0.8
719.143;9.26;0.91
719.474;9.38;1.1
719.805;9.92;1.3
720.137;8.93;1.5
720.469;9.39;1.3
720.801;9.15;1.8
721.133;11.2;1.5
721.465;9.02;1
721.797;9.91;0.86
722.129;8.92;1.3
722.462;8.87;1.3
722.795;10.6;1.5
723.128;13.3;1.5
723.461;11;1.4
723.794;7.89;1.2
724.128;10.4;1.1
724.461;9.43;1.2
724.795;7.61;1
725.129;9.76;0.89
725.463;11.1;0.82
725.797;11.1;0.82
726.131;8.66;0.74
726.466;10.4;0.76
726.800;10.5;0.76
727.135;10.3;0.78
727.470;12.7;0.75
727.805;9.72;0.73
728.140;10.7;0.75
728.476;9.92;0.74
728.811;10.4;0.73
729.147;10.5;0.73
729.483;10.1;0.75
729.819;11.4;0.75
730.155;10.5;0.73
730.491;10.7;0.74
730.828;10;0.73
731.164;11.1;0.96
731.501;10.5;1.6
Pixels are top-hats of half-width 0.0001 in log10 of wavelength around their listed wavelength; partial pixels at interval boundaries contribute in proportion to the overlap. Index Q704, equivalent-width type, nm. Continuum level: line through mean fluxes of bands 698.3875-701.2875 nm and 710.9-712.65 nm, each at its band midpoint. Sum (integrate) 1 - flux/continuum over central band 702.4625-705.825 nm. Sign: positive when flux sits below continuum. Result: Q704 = -0.197 nm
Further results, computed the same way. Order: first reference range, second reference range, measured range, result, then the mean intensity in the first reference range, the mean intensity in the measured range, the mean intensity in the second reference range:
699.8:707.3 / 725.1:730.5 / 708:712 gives 0.32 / 10.8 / 9.83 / 10.5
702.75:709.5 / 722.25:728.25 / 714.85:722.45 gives 0.44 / 10.6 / 9.76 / 10.2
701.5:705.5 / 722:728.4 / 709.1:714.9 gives 0.32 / 10.6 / 9.84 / 10.2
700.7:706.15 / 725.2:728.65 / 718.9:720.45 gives 0.17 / 10.8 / 9.43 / 10.5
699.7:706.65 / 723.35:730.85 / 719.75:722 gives 0.15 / 10.7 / 9.62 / 10.2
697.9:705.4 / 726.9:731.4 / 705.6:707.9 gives -0.09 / 10.6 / 11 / 10.6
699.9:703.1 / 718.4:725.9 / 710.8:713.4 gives 0.09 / 10.6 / 9.87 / 9.89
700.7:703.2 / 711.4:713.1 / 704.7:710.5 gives -0.31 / 10.7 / 10.6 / 9.57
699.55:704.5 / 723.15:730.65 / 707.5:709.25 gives 0.07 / 10.5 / 10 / 10.3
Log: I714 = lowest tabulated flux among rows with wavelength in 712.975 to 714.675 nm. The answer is 9.03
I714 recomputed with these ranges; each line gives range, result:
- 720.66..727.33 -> 7.61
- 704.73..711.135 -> 8.39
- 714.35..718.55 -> 8.47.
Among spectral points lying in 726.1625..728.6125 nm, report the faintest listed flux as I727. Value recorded 9.72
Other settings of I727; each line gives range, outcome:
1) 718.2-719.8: 9.26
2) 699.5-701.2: 9.01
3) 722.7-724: 7.89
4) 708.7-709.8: 9.39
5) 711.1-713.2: 8.81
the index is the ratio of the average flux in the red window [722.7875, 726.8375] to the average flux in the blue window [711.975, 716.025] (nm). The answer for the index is 1.0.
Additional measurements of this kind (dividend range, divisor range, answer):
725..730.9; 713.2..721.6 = 1.07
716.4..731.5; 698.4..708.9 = 0.95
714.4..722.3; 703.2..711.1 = 0.93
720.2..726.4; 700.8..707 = 0.91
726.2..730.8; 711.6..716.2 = 1.09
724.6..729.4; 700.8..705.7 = 0.94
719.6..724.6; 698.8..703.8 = 0.94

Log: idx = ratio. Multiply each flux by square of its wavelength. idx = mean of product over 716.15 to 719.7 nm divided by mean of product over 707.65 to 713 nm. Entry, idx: 1.05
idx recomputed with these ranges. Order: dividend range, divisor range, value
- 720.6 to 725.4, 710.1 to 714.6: 1.02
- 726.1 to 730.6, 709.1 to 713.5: 1.12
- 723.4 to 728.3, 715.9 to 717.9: 1.03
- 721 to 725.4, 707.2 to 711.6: 1.02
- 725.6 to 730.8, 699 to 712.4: 1.07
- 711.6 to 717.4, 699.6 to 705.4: 0.95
